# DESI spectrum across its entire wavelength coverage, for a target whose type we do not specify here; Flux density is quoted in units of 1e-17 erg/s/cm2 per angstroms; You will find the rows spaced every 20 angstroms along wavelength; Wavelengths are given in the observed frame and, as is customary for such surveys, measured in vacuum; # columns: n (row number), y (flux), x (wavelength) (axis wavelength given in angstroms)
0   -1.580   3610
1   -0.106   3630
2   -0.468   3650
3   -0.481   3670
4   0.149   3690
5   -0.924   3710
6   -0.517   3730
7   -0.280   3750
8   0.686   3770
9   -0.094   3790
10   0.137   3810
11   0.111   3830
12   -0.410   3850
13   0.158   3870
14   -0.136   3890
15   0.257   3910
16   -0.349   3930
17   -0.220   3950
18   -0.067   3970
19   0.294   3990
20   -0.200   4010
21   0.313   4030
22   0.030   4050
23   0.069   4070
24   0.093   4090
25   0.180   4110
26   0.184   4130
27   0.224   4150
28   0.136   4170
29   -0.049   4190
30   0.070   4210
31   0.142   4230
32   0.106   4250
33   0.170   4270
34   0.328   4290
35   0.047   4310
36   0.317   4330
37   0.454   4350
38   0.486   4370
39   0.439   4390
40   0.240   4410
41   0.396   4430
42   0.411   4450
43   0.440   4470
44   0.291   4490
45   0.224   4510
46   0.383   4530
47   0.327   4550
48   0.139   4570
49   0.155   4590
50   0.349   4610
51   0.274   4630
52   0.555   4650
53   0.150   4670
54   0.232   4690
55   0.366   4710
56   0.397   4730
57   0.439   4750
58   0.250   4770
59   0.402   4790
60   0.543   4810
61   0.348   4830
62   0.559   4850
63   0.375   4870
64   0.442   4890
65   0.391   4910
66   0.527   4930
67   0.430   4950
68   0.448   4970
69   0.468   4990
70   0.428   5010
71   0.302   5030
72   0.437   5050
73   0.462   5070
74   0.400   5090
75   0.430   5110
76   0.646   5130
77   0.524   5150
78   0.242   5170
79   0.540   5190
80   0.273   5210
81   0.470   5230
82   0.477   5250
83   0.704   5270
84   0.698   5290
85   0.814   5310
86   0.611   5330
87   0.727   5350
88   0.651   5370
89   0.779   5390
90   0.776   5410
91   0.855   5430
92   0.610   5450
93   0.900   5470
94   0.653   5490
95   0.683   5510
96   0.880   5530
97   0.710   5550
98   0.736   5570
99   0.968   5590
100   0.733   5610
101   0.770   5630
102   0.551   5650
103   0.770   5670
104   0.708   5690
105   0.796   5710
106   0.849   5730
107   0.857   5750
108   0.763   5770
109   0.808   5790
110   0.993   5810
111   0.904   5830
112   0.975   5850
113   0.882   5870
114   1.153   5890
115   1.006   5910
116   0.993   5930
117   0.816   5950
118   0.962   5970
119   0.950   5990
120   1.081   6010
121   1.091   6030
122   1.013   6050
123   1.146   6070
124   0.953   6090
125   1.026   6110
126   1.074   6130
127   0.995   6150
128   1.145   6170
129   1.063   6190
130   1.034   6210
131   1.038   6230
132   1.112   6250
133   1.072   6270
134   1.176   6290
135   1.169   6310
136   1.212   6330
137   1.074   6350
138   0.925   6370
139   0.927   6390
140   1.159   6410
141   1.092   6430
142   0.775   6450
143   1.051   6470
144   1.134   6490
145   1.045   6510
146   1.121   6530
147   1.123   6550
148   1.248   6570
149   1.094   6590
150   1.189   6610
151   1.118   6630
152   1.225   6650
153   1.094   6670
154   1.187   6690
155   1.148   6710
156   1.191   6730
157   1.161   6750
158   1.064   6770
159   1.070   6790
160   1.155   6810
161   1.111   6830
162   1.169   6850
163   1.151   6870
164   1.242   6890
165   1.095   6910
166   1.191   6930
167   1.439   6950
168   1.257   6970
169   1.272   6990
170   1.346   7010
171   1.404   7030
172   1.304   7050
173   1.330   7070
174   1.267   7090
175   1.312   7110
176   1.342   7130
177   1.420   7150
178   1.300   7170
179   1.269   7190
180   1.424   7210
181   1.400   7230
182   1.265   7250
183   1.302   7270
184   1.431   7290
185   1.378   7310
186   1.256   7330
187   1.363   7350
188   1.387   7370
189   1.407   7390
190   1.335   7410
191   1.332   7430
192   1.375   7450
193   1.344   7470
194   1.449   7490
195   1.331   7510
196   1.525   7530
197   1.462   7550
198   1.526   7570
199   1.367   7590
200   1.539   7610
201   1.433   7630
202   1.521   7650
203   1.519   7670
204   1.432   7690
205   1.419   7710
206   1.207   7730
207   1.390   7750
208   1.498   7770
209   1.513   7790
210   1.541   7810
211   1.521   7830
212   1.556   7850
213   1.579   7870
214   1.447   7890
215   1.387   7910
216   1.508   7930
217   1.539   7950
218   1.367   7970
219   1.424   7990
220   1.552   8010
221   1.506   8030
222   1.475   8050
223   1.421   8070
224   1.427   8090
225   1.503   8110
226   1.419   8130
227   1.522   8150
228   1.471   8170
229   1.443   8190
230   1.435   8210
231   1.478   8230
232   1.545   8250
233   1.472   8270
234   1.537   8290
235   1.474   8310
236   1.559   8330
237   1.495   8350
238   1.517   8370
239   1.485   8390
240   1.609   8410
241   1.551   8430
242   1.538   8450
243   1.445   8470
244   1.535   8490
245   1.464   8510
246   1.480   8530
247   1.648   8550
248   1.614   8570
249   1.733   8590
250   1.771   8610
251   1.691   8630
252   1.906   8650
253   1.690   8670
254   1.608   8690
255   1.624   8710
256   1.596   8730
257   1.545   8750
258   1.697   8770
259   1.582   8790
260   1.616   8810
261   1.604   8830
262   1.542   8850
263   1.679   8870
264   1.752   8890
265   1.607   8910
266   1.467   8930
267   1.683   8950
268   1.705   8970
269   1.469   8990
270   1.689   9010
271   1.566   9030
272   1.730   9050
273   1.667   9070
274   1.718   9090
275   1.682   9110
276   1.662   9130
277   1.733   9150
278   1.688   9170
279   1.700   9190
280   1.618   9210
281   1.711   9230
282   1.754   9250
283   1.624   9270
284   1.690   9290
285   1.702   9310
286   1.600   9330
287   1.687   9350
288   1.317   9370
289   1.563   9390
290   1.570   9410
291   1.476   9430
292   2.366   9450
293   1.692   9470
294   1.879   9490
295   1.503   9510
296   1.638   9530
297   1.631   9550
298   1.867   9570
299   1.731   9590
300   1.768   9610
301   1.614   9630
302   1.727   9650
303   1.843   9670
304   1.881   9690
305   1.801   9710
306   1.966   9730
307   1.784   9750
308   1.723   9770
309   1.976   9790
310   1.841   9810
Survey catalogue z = 0.31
